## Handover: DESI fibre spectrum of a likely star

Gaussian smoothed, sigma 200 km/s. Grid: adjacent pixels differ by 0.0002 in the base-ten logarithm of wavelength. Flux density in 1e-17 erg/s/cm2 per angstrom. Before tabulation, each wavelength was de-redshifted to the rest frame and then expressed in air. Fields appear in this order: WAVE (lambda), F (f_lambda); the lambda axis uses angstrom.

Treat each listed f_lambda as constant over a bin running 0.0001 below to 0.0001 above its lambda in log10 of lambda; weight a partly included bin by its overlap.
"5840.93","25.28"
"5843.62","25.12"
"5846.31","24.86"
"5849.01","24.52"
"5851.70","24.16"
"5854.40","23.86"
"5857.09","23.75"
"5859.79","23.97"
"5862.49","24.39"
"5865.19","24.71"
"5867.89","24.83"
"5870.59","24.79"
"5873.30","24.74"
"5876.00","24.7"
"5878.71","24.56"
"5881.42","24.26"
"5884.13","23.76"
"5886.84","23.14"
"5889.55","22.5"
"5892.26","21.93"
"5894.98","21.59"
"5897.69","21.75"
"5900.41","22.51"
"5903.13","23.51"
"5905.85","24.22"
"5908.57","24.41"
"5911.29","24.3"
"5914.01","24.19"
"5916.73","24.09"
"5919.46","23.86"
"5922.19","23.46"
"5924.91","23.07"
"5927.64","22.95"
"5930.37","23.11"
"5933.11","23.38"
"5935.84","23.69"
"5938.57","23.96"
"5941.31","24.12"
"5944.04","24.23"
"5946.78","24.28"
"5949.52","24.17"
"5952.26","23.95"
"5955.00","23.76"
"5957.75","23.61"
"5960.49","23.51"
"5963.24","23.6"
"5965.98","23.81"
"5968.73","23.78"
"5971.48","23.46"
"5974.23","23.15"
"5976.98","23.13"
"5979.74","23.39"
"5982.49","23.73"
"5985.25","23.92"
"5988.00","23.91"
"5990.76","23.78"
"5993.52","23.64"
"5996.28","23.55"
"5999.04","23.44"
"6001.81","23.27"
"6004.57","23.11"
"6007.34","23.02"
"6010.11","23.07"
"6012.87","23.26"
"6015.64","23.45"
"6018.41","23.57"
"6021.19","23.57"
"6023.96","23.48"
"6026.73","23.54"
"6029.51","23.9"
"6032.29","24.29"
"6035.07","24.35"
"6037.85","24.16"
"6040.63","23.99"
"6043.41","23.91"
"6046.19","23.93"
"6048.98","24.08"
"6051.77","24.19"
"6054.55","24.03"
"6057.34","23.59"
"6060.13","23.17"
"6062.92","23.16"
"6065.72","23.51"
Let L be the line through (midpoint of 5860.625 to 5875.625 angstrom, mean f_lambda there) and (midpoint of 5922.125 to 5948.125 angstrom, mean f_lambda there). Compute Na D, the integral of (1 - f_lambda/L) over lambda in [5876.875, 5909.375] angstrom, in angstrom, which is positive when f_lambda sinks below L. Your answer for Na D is 1.5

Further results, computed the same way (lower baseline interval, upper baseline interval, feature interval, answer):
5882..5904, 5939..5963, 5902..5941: -0.80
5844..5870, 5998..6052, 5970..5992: 0.27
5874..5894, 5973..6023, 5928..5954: -0.38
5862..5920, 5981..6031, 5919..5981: 0.01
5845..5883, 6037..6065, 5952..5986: 0.70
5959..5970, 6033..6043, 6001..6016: 0.49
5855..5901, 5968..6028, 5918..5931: 0.15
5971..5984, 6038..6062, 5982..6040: -0.06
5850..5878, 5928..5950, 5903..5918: -0.08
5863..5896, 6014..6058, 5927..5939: 0.22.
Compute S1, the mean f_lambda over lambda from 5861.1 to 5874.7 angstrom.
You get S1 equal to 24.7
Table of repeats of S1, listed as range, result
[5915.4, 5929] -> 23.5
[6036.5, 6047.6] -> 24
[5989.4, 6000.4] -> 23.6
